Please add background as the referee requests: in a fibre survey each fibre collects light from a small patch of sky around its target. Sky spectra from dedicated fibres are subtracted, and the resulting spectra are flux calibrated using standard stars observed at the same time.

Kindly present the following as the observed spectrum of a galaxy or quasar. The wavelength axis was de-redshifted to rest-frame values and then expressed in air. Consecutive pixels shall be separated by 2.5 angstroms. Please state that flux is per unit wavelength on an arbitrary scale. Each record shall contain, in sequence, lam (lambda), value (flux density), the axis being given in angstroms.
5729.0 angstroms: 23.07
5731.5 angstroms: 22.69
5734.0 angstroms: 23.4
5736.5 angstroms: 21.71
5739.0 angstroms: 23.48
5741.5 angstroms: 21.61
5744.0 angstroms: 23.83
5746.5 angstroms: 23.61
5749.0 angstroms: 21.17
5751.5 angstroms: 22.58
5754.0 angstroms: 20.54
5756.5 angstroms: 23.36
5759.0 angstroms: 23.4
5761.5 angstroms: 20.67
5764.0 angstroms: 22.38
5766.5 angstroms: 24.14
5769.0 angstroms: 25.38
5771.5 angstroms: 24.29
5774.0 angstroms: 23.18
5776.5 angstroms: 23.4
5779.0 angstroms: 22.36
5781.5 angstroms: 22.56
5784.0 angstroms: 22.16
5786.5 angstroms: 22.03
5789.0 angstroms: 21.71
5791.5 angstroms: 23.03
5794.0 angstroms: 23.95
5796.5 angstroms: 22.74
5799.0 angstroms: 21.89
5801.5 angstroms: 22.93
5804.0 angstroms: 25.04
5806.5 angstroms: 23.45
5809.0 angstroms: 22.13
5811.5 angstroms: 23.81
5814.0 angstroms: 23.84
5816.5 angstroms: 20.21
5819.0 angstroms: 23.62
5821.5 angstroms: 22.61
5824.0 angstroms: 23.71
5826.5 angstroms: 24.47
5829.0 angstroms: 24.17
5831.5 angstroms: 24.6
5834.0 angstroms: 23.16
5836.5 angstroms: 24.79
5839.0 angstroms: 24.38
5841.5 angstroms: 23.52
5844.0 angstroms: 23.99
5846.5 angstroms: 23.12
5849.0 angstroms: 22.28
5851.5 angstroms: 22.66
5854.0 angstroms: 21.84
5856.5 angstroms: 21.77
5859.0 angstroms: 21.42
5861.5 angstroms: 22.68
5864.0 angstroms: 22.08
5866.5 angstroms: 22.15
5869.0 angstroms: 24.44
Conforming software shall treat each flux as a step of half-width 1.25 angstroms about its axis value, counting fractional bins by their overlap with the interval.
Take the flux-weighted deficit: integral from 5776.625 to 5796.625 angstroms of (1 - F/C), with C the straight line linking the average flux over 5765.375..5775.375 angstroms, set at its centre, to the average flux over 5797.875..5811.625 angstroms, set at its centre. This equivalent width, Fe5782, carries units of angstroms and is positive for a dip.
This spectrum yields 0.95 angstroms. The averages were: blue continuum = 24.2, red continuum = 23.2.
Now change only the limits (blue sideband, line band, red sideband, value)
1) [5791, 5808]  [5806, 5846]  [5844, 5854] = -0.9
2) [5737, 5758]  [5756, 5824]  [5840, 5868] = -1.4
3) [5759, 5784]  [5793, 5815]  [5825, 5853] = 0.1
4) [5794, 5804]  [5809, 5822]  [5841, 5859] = 0.1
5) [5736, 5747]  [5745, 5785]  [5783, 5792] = -0.6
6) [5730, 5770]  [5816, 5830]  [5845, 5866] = -0.5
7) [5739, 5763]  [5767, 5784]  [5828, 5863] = -0.7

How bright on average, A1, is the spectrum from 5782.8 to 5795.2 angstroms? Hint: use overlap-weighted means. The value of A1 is 22.6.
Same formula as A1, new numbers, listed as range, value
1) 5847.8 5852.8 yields 22.5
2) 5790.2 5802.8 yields 22.9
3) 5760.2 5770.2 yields 23.1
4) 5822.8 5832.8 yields 24.2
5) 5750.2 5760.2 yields 22.5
